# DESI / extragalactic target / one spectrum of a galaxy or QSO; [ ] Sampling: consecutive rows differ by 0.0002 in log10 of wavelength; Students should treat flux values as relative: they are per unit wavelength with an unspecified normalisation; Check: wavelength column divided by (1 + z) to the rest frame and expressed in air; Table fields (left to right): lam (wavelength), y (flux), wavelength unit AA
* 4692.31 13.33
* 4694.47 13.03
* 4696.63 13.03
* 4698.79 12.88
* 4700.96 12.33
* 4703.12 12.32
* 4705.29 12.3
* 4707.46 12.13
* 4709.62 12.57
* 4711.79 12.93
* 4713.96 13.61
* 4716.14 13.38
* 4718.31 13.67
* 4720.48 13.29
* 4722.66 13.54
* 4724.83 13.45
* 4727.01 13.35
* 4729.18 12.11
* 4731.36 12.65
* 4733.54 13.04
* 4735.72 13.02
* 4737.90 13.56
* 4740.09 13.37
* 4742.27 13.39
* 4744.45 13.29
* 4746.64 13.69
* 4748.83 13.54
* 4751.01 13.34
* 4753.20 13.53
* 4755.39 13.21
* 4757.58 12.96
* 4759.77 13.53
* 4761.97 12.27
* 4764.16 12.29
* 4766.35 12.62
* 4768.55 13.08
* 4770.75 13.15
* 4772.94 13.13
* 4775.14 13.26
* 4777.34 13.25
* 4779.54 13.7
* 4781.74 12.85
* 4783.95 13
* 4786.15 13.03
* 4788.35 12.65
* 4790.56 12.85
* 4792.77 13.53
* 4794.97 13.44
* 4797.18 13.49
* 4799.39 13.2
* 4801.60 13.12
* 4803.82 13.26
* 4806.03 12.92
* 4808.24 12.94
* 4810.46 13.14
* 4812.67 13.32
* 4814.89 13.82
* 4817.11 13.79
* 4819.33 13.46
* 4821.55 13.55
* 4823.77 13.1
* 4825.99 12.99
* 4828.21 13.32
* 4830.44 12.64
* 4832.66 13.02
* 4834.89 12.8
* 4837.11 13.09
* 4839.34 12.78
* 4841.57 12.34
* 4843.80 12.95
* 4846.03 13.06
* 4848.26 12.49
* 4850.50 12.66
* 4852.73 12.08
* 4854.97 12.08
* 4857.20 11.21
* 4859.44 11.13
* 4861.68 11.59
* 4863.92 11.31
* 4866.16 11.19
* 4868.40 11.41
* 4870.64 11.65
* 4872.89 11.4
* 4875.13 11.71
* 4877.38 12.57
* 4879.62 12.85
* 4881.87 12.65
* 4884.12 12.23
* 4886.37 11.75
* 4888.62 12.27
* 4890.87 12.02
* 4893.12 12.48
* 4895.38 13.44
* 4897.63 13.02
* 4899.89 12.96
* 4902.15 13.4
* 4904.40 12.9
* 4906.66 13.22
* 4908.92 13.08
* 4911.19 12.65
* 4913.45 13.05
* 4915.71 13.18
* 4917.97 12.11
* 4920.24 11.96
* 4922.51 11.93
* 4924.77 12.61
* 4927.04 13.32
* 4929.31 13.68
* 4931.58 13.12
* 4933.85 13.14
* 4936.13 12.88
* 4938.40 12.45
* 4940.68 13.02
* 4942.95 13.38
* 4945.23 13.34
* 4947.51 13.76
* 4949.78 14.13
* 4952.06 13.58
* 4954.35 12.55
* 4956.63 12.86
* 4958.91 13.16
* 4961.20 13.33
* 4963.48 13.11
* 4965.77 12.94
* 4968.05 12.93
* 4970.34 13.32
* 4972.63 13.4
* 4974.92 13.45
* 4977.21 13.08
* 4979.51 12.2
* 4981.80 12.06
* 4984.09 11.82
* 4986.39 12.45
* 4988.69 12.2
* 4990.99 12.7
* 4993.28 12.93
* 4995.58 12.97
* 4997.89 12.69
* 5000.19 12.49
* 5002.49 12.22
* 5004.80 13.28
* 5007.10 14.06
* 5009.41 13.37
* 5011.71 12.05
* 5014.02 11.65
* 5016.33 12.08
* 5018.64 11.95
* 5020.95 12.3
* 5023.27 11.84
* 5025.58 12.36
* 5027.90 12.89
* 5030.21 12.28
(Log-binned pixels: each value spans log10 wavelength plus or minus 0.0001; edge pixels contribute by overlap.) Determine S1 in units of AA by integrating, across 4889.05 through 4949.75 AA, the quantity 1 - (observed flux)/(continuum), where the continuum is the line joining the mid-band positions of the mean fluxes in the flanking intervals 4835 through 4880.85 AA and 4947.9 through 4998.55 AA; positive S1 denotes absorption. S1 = -2.0 AA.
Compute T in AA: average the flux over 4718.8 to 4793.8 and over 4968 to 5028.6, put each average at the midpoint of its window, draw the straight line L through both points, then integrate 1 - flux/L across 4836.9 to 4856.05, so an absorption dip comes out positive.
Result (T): 0.51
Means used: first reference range 13.1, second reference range 12.6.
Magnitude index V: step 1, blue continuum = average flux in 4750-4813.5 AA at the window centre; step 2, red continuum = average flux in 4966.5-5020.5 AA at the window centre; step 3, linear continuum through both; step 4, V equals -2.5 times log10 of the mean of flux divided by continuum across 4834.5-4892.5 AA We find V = 0.071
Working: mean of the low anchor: 13.1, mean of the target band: 12.1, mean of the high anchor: 12.7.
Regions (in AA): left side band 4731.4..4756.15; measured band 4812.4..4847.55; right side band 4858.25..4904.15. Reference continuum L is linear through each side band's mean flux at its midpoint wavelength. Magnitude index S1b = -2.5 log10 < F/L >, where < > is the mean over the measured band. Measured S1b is -0.04 mag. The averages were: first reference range 13.3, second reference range 12.2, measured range 13.1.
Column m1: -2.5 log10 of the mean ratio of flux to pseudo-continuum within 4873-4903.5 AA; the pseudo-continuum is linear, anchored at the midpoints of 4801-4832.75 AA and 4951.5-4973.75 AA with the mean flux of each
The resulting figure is 0.05 mag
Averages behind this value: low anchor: 13.2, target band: 12.5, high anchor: 13.1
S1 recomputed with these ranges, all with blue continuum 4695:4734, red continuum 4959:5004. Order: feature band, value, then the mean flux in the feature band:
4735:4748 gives -0.5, 13.4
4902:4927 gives 0.1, 12.7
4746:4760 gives -0.5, 13.4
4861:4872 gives 1.2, 11.4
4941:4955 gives -0.7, 13.5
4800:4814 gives -0.3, 13.1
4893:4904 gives -0.2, 13.1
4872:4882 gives 0.5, 12.2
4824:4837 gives -0.1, 13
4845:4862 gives 1.0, 12.1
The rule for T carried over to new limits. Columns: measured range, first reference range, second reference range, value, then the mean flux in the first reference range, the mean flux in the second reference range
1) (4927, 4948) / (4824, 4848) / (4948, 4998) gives -0.45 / 12.9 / 12.9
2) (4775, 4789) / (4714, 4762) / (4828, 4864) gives -0.22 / 13.3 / 12.4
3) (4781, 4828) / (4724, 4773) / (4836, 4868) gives -2.41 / 13.1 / 12.1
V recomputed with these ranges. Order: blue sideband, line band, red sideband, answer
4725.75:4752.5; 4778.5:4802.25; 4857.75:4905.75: -0.03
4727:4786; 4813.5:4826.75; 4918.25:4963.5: -0.03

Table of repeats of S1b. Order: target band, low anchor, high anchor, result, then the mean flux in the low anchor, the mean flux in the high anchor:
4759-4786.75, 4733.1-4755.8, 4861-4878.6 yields -0.003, 13.4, 11.6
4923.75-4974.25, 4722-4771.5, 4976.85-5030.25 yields -0.047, 13.1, 12.5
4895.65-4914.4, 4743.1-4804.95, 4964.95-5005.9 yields -0.014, 13.2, 12.7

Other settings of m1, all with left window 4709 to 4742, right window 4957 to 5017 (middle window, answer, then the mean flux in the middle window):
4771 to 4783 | -0.01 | 13.2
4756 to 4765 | 0.03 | 12.8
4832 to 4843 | 0.02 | 12.8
